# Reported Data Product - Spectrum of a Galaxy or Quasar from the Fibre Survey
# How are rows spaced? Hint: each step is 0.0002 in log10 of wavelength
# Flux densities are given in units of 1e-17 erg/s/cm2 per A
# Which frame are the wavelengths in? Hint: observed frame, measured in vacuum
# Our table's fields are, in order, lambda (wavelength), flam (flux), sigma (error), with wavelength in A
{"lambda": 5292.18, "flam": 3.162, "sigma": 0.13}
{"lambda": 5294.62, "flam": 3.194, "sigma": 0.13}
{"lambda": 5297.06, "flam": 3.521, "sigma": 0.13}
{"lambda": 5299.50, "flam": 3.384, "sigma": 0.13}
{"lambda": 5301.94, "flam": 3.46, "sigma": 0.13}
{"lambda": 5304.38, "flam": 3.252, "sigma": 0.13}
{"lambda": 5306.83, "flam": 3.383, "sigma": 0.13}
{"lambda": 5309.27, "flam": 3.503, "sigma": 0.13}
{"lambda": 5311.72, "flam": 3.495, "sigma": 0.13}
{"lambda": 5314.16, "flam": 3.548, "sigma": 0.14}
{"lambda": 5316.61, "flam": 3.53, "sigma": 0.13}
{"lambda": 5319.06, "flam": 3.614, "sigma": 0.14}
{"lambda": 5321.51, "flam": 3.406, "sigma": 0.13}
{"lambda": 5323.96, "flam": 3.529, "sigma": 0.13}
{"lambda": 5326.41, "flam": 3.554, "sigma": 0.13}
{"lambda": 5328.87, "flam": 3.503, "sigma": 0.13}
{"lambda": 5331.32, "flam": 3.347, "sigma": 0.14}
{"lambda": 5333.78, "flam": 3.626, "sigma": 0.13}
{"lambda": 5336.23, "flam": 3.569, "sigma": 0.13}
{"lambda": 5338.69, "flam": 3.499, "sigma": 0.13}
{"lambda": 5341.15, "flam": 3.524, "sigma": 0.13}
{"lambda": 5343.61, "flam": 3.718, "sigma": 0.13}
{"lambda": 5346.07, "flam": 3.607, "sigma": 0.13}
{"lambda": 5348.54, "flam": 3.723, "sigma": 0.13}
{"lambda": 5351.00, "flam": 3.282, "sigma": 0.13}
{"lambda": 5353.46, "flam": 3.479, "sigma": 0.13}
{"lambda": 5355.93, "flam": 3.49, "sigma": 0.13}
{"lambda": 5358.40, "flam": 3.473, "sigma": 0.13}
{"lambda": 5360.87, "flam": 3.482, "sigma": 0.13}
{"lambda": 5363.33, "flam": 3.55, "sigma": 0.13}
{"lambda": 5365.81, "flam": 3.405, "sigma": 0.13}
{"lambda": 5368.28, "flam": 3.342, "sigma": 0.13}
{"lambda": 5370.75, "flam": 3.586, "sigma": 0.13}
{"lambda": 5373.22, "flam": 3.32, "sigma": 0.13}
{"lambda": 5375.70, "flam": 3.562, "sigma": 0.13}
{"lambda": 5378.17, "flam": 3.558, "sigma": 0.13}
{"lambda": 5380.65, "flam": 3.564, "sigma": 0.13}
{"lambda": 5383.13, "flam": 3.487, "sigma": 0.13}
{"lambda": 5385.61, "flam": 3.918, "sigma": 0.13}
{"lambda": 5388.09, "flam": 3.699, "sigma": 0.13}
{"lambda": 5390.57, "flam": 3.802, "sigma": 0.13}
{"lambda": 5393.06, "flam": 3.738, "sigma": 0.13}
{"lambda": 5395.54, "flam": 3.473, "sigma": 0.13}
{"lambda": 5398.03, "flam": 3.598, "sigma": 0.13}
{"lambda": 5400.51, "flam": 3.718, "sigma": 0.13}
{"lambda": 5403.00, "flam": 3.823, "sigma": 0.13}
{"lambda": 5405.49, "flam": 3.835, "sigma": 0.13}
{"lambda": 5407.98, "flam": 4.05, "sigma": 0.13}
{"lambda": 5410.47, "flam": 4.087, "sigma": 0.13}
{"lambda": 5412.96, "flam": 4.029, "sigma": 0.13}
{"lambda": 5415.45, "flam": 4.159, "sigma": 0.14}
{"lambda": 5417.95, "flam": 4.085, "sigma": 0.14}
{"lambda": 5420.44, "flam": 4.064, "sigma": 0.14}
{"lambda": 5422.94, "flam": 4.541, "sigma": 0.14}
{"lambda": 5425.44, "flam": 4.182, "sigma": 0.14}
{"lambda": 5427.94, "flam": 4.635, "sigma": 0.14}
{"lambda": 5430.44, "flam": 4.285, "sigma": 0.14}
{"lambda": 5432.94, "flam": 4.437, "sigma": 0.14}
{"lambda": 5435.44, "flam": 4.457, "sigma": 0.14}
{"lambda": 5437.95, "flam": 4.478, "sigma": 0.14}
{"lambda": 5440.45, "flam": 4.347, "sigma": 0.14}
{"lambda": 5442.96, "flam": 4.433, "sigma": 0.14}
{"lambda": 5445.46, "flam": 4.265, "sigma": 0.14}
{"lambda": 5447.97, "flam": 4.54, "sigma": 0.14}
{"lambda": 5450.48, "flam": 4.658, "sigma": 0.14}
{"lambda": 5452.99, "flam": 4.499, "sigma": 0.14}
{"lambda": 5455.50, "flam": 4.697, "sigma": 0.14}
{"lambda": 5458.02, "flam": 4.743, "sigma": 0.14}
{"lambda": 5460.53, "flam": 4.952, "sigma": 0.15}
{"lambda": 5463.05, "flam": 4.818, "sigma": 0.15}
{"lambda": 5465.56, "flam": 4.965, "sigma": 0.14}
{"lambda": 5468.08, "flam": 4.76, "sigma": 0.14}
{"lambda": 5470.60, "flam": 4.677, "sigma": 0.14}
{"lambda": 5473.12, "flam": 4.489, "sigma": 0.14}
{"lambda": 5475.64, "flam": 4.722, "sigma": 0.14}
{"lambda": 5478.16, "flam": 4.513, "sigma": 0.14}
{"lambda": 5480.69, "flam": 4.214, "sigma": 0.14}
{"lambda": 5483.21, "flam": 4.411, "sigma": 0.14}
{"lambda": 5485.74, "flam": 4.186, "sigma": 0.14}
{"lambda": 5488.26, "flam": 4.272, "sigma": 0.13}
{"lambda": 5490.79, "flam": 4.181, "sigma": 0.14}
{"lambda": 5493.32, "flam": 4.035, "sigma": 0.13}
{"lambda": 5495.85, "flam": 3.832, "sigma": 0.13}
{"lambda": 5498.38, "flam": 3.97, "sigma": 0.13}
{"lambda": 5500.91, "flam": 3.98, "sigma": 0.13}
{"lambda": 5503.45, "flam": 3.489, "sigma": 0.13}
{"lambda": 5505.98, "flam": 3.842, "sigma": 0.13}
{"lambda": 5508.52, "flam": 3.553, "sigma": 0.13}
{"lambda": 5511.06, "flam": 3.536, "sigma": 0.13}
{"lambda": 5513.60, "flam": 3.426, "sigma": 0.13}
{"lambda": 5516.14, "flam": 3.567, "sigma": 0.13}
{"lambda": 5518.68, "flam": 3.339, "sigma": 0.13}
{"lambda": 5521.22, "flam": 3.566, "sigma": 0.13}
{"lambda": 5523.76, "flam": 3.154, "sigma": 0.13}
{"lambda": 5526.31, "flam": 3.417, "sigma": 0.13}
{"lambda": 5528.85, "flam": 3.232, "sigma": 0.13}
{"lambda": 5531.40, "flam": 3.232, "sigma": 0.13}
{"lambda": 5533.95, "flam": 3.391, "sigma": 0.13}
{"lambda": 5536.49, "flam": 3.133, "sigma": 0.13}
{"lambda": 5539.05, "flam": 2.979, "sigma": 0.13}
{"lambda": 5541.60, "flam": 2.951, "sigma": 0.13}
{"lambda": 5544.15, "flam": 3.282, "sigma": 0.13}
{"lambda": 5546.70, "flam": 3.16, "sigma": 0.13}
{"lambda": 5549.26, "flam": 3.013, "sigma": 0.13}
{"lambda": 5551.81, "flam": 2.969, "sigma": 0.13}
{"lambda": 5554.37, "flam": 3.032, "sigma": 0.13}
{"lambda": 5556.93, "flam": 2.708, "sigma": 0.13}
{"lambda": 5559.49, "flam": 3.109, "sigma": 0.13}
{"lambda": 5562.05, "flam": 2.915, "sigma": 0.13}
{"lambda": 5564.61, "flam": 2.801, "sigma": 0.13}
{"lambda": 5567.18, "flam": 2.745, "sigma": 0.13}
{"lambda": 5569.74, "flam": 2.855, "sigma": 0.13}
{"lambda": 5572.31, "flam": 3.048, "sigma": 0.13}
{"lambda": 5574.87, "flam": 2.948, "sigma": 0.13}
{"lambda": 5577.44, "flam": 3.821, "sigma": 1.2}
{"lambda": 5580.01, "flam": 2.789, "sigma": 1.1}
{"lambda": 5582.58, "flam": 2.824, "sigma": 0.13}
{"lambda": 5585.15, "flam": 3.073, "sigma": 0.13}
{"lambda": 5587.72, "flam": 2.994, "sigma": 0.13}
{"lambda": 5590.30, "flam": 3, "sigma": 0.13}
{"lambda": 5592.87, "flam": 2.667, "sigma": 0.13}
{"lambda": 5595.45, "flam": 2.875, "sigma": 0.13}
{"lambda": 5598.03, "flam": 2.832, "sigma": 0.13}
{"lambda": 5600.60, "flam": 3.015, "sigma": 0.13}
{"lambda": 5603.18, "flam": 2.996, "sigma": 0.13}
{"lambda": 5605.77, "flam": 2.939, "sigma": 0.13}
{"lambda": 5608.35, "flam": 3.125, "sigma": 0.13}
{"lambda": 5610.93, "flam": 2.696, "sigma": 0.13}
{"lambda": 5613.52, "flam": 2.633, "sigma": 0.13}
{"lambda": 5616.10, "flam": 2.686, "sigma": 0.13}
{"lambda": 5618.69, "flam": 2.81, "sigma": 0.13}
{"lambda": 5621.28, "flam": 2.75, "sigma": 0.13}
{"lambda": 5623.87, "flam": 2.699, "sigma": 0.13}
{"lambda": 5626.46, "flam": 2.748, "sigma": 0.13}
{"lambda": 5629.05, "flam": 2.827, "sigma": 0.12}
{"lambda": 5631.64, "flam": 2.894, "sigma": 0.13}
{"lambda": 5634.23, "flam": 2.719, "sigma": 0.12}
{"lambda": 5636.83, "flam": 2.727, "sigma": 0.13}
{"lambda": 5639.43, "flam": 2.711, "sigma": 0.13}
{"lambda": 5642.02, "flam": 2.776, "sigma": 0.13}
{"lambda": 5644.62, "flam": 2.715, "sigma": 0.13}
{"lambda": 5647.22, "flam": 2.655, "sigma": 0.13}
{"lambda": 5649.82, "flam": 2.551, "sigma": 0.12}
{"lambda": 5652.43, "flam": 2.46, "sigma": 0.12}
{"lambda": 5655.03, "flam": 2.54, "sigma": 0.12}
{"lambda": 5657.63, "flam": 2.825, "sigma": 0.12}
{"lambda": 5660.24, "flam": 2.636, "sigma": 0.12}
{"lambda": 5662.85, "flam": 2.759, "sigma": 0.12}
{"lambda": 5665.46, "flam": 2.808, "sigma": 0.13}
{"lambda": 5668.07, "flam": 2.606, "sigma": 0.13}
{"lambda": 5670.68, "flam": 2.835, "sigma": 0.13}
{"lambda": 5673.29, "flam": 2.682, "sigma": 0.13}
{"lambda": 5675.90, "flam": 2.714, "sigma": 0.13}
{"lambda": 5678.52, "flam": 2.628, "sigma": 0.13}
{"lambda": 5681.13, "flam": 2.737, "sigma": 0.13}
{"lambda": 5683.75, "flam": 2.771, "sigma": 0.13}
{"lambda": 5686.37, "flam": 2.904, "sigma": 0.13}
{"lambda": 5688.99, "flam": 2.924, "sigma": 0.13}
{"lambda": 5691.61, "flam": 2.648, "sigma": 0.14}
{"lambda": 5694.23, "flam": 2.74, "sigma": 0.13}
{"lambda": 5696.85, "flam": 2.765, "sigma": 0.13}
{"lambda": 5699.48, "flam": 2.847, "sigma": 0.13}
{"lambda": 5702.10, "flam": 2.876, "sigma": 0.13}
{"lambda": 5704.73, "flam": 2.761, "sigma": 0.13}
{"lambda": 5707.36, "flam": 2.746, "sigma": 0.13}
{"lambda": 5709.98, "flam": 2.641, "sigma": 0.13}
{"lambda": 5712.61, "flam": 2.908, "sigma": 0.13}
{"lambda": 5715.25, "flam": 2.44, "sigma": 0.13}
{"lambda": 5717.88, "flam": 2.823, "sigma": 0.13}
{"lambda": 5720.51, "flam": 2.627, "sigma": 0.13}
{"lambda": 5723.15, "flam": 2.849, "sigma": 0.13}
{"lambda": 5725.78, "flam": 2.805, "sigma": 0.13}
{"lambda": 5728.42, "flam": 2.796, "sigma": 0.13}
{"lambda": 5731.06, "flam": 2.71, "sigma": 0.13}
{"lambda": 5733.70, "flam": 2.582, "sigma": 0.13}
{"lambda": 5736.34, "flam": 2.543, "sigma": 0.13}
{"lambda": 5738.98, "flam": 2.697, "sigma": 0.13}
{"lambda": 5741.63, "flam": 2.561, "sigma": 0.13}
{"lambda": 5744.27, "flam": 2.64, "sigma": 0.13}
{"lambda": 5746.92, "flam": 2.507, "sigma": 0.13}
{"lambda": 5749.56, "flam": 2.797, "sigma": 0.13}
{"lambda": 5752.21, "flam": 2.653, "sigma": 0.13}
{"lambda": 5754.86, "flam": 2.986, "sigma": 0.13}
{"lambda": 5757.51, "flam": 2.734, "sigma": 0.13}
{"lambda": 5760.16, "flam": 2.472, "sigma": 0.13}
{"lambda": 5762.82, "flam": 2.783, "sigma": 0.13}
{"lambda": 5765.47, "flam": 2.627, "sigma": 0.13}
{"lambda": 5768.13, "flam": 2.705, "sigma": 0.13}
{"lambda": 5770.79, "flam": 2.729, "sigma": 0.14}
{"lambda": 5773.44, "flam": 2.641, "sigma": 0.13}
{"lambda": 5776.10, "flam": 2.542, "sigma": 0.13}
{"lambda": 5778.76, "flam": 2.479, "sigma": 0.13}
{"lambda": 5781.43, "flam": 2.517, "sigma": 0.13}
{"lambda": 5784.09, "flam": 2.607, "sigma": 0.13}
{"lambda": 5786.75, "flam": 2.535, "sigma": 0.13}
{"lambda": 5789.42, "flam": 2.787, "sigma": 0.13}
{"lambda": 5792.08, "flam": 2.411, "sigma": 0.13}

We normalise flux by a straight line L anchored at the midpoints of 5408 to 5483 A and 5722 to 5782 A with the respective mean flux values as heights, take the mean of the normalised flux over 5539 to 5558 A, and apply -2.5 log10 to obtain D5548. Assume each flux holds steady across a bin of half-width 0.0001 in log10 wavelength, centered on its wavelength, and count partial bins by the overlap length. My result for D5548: 0.268 mag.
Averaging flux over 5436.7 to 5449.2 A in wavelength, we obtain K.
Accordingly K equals 4.41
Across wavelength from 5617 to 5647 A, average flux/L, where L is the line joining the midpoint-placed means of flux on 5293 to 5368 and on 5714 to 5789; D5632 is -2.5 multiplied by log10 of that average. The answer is 0.05 mag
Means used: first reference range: 3.48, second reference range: 2.66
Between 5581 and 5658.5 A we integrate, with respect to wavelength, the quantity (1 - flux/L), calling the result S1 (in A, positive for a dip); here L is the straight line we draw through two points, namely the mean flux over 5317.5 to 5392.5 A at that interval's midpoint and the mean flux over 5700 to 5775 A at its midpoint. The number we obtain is 4.46 A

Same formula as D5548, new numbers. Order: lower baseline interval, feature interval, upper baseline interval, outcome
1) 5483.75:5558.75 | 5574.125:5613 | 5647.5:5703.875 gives 0.055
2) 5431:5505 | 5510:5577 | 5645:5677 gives 0.187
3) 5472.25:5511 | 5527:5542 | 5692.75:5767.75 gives 0.207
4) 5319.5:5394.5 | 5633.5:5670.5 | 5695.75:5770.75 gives 0.081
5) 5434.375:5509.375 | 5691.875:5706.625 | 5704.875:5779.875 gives 0.063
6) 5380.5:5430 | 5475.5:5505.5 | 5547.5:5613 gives -0.190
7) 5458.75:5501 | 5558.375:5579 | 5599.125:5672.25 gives 0.148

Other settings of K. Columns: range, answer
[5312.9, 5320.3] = 3.56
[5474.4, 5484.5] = 4.46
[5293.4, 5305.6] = 3.36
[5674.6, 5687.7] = 2.75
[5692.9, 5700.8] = 2.79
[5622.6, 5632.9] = 2.79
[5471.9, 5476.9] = 4.61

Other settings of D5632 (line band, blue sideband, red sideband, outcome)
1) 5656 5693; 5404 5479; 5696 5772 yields 0.118 mag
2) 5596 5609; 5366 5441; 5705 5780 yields 0.079 mag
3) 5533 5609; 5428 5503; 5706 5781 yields 0.248 mag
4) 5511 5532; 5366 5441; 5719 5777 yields 0.036 mag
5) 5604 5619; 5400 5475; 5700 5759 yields 0.202 mag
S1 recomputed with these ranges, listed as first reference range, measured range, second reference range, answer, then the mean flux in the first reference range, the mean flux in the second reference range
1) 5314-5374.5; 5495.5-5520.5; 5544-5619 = -4.2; 3.51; 2.94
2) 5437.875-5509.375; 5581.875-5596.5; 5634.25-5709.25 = 2.1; 4.36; 2.73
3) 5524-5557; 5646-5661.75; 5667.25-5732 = 1.4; 3.13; 2.75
